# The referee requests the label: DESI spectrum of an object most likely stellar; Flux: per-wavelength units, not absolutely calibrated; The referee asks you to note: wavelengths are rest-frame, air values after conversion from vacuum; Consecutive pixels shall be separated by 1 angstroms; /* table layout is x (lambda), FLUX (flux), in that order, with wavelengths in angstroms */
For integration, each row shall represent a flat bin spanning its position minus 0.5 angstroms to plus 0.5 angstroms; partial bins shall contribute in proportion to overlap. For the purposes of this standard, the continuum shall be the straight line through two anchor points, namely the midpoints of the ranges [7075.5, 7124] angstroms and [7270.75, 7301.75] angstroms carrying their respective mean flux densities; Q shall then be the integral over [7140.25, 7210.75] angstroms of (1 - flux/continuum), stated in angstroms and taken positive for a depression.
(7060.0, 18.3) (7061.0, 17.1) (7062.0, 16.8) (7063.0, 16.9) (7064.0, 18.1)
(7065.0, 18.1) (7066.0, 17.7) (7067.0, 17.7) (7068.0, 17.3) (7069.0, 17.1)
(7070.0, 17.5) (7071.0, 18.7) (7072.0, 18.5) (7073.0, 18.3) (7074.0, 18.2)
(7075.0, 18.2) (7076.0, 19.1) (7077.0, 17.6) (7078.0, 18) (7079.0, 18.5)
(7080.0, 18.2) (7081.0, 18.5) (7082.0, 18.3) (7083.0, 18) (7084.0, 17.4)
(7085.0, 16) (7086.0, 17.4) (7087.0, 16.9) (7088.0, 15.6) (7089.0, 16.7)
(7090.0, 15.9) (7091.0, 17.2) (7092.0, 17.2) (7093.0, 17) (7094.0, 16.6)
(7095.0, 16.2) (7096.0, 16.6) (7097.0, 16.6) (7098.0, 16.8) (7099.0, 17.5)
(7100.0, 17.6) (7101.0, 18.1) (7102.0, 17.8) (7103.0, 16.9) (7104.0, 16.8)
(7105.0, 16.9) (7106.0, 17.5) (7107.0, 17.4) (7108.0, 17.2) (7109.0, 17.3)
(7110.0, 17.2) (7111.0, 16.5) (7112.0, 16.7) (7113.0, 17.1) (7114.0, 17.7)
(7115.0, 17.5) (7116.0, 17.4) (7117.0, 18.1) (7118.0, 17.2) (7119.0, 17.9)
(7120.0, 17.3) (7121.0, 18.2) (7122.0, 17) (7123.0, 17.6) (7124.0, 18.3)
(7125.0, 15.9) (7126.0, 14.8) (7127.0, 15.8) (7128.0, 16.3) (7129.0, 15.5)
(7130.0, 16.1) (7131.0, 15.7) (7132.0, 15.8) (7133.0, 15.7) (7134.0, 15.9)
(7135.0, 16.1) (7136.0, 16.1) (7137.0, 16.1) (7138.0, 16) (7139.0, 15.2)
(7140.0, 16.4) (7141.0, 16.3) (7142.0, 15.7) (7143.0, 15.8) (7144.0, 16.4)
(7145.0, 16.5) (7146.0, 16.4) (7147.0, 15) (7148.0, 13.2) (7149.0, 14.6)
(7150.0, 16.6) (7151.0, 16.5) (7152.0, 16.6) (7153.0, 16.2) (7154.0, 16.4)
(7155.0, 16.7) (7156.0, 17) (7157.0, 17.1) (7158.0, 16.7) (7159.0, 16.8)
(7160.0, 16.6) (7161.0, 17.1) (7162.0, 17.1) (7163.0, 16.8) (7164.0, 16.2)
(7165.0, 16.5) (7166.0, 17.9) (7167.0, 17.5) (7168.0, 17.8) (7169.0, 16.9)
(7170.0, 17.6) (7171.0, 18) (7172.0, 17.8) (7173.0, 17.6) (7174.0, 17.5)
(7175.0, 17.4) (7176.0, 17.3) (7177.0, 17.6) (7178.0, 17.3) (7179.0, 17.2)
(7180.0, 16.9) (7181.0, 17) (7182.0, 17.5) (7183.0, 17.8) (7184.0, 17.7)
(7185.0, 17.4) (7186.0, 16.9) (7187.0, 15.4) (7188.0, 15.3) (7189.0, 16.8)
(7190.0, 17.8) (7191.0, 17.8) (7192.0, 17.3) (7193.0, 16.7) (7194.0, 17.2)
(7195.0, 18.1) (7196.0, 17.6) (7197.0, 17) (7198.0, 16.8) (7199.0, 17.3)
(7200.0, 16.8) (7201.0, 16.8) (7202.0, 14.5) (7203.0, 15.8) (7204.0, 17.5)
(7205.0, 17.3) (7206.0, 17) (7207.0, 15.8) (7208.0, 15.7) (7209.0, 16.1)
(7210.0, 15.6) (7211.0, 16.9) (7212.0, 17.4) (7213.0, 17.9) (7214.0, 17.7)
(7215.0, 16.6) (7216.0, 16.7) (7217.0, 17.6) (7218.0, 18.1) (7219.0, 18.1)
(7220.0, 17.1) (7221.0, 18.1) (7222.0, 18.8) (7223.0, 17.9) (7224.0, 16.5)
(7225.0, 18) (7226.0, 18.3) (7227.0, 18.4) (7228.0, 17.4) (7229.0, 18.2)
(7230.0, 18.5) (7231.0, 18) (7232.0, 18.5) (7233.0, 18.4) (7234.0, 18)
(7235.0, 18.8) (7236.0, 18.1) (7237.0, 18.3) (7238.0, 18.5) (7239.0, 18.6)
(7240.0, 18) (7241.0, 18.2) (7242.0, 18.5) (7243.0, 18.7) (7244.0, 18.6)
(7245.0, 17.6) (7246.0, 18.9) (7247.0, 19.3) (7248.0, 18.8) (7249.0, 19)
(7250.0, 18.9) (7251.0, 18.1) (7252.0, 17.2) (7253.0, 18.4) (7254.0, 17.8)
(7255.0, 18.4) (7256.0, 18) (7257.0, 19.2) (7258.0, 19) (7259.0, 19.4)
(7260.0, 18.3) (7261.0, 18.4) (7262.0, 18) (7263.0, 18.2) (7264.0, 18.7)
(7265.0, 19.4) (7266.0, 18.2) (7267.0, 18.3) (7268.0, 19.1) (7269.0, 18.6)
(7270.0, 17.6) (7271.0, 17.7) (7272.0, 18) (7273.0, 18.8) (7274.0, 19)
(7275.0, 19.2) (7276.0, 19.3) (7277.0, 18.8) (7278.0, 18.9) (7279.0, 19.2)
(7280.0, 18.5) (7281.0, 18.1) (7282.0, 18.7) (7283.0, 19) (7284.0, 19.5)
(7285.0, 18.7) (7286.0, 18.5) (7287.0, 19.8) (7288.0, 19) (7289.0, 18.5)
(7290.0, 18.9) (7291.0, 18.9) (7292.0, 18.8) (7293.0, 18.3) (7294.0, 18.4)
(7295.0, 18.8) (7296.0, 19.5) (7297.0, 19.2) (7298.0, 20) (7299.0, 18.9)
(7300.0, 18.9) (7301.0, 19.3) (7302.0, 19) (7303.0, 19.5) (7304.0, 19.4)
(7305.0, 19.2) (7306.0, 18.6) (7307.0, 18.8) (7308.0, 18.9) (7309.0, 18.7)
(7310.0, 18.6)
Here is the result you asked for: 4.7 angstroms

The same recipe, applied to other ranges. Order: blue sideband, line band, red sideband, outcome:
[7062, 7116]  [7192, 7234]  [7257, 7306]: 2.3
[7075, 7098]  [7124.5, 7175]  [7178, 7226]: 2.3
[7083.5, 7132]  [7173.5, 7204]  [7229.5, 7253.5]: 1.4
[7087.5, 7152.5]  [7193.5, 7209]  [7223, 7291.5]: 0.9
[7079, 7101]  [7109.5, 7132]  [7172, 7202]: 0.3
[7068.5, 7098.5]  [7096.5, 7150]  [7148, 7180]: 1.9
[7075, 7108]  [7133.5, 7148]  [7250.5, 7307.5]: 1.5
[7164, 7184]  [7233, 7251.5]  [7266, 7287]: -0.2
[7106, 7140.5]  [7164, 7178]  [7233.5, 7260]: 0.0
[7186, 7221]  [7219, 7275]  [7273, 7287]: -1.0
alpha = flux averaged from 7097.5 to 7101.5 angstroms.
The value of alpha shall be 17.5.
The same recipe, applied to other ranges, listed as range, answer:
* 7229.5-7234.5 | 18.3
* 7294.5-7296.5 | 19.1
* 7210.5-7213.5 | 17.4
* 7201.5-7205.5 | 16.3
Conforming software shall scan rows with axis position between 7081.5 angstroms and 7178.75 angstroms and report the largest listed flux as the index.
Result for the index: 18.3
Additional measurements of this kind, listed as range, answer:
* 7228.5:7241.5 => 18.8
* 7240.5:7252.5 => 19.3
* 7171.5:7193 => 17.8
